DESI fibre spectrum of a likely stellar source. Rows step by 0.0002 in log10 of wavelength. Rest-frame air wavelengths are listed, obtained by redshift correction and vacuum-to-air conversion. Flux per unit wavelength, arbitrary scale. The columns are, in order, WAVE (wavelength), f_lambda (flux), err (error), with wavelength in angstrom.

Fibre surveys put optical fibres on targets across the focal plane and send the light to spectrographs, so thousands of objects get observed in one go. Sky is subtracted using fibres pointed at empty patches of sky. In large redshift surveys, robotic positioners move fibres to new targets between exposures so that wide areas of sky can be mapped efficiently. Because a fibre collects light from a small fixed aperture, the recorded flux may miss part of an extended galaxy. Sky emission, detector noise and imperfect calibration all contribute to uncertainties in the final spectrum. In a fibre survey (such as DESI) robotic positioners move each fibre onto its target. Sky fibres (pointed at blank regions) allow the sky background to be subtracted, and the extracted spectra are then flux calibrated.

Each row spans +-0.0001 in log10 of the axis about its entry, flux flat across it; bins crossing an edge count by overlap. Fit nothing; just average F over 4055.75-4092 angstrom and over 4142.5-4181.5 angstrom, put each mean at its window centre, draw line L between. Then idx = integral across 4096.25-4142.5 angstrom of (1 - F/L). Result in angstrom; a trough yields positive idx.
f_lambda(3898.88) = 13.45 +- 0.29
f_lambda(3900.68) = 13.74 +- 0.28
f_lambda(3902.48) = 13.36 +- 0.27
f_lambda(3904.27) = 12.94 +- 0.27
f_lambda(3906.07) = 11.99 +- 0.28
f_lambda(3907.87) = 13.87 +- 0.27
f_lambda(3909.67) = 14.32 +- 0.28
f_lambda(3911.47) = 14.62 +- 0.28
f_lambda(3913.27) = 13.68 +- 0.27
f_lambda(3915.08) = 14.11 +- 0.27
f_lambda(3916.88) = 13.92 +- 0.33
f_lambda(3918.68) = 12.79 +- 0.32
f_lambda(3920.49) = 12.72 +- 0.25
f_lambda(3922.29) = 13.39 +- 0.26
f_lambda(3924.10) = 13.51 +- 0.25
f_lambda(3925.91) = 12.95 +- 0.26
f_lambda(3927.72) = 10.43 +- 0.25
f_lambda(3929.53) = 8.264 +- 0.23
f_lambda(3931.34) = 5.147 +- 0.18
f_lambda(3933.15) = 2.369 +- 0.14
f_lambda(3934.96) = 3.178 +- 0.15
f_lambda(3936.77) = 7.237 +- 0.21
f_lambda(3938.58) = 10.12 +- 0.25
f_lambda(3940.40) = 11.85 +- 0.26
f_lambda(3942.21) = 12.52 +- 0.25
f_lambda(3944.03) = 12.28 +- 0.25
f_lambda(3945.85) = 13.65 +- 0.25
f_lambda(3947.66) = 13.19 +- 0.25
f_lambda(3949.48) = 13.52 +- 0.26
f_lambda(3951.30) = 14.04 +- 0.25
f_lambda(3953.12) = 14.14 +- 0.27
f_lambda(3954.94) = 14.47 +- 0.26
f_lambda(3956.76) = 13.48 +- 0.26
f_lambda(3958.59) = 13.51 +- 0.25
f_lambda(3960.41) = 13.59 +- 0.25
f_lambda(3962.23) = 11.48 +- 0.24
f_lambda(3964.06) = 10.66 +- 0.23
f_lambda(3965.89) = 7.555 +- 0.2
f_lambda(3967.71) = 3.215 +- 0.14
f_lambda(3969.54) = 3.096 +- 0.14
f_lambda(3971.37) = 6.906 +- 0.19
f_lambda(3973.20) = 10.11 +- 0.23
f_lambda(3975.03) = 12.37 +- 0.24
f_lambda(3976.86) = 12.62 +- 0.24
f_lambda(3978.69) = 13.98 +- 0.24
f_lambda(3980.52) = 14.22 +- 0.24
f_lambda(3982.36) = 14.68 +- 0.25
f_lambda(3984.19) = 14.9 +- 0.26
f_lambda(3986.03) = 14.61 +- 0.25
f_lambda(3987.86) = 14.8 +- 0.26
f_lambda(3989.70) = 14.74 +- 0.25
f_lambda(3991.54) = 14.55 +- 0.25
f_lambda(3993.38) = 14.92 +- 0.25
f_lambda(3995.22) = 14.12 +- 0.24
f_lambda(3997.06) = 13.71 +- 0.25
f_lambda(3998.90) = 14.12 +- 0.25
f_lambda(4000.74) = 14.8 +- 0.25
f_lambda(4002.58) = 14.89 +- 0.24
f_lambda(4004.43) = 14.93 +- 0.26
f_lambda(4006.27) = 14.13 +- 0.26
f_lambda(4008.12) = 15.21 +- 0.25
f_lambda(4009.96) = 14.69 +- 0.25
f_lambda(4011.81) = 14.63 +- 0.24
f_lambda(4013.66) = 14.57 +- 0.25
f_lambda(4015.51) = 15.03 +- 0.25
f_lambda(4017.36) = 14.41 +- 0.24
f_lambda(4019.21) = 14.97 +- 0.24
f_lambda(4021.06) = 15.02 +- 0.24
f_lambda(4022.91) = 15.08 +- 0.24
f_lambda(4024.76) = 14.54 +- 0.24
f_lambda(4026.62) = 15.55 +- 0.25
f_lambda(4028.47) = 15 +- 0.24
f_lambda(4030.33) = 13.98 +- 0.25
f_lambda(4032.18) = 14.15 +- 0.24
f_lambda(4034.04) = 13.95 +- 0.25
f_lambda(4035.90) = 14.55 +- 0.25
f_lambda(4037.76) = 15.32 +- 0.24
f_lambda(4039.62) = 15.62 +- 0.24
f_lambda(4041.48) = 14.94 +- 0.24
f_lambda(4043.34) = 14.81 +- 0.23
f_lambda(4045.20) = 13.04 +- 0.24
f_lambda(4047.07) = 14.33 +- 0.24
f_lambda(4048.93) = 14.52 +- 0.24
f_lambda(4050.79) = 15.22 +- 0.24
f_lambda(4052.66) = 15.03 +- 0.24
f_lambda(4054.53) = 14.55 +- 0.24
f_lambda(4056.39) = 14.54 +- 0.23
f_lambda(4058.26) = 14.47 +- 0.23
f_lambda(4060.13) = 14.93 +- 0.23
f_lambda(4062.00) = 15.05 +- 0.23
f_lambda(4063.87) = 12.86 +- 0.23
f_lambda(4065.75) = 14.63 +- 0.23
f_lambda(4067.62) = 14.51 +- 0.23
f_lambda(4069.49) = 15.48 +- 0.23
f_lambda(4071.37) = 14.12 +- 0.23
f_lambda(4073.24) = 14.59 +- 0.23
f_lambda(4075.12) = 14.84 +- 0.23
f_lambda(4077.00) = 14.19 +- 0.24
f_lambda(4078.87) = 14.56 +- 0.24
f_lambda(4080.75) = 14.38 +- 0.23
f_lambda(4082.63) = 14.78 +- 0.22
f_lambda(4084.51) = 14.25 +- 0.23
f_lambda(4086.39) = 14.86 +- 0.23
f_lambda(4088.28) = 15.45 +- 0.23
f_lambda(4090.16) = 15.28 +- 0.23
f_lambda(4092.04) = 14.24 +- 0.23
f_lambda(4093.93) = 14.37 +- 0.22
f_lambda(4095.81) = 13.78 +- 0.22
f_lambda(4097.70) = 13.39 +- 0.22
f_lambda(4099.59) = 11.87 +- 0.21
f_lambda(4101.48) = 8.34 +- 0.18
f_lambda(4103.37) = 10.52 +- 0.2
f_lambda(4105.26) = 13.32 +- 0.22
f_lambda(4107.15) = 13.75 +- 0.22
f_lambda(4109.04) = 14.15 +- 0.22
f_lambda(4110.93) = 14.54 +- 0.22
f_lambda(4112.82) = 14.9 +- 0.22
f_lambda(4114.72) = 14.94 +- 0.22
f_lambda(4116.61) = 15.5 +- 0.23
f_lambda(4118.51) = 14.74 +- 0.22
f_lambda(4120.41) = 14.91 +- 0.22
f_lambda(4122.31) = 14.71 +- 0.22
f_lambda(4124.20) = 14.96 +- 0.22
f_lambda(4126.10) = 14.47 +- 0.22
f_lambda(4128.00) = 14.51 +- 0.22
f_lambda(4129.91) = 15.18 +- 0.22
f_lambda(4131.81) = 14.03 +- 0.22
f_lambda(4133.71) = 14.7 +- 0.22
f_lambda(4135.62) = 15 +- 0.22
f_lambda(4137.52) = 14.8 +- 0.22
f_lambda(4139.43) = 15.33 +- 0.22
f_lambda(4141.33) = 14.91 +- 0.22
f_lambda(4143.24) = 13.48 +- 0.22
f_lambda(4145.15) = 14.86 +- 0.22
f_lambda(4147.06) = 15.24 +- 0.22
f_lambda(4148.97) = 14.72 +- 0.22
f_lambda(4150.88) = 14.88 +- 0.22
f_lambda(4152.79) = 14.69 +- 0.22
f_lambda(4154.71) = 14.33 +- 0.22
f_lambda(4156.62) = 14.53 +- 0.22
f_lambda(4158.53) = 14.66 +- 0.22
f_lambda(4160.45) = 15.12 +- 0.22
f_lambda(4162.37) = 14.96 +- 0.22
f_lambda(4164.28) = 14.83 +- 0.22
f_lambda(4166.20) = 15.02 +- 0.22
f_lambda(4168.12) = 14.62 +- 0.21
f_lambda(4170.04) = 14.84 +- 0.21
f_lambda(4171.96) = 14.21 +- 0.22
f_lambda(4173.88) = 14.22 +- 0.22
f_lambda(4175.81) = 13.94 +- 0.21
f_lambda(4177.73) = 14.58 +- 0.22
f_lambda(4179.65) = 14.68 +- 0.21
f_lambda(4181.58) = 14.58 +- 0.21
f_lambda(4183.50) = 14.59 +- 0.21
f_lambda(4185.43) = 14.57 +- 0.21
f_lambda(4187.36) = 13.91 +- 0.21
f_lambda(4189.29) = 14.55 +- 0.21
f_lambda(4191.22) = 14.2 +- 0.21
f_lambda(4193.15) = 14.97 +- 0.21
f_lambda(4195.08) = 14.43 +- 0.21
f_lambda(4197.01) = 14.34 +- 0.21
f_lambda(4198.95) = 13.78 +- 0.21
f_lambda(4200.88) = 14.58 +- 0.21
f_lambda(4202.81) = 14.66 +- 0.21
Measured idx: 1.8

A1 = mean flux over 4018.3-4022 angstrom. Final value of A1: 15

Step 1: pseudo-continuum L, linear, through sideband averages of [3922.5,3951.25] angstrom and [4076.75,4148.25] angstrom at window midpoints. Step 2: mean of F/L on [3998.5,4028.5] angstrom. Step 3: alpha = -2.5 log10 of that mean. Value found -0.23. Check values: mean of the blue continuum 10.2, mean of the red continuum 14.2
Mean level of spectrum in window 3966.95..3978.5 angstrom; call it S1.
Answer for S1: 8.49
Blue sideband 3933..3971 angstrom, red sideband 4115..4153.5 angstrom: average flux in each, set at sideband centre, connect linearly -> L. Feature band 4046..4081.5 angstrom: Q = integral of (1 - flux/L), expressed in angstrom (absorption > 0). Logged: -3.8 angstrom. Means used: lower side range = 10.5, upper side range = 14.8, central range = 14.6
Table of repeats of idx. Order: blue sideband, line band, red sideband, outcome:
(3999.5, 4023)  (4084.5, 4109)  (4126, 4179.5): 2.30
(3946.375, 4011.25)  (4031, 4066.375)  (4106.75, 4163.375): -2.18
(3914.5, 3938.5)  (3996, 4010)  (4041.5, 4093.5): -2.34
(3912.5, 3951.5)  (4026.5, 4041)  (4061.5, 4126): -1.93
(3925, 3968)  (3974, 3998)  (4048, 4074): -4.27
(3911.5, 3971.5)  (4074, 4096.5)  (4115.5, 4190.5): -1.87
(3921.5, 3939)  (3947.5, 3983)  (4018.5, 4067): -3.69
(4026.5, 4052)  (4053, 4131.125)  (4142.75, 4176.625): 2.09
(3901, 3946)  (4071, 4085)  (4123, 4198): -1.02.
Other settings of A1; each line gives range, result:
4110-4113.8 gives 14.7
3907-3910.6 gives 14.1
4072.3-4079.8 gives 14.6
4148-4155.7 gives 14.7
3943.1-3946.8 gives 13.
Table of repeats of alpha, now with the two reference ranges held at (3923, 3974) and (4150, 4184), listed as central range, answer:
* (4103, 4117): -0.04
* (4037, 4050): -0.20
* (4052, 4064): -0.17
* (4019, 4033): -0.25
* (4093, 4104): 0.10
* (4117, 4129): -0.08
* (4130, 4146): -0.05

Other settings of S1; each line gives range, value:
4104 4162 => 14.6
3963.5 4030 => 13.3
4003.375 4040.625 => 14.8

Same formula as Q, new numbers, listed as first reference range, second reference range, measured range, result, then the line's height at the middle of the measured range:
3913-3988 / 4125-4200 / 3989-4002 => -2.57 angstrom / 12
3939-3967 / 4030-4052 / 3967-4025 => 0.65 angstrom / 13.5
